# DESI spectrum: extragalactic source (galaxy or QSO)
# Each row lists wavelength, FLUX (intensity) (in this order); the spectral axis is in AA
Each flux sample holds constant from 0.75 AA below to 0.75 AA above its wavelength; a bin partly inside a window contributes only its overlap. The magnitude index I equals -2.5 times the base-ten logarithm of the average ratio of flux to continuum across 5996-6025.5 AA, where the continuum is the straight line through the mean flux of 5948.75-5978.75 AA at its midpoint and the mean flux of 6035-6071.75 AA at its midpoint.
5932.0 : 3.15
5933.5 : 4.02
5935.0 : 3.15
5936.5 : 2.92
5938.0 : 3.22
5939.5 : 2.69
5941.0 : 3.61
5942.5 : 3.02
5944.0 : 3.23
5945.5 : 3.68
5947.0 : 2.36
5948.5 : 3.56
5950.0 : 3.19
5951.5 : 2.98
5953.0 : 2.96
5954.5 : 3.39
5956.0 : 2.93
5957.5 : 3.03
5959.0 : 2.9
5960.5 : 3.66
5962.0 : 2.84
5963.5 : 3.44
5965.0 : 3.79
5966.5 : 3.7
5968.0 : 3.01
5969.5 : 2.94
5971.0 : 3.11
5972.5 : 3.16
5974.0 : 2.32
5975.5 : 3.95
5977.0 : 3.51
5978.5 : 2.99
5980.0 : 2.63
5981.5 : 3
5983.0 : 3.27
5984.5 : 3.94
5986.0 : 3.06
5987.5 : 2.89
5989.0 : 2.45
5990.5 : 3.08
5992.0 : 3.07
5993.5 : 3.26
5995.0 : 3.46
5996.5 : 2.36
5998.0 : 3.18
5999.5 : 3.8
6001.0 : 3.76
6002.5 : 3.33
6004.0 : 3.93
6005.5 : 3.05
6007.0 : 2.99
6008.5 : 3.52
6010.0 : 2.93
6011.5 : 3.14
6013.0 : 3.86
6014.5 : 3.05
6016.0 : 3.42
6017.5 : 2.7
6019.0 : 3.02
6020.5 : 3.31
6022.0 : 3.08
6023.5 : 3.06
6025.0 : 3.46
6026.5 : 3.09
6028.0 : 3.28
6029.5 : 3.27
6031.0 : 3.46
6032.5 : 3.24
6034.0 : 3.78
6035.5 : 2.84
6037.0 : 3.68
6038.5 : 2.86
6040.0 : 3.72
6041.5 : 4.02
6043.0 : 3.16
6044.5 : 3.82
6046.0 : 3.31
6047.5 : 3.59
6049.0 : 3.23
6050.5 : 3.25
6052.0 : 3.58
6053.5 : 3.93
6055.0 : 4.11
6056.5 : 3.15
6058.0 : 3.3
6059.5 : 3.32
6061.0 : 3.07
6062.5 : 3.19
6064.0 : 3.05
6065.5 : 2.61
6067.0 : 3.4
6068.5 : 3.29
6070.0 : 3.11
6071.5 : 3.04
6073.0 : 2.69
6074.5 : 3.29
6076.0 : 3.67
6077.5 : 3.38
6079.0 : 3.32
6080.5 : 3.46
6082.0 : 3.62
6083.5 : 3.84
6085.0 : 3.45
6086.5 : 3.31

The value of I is 0.01 mag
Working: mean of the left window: 3.2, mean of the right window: 3.35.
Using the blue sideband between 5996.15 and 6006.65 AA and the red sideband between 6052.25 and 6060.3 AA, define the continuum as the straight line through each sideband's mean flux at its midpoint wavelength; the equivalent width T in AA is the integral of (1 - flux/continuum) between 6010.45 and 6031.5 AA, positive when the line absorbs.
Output 1.32 AA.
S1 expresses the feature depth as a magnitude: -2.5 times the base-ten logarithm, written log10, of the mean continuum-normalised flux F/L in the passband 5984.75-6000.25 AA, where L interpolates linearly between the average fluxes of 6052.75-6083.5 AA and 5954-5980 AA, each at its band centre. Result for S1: 0.05 mag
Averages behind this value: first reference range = 3.2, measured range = 3.09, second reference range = 3.31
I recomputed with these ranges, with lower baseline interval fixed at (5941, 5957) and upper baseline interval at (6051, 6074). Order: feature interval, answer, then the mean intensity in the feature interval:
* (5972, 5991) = 0.03 mag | 3.1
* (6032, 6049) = -0.07 mag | 3.45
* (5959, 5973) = -0.04 mag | 3.28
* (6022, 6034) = -0.02 mag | 3.29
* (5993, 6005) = -0.06 mag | 3.38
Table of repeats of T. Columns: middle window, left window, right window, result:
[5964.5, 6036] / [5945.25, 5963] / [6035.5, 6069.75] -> 0.4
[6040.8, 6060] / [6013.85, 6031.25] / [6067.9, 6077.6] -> -2.0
